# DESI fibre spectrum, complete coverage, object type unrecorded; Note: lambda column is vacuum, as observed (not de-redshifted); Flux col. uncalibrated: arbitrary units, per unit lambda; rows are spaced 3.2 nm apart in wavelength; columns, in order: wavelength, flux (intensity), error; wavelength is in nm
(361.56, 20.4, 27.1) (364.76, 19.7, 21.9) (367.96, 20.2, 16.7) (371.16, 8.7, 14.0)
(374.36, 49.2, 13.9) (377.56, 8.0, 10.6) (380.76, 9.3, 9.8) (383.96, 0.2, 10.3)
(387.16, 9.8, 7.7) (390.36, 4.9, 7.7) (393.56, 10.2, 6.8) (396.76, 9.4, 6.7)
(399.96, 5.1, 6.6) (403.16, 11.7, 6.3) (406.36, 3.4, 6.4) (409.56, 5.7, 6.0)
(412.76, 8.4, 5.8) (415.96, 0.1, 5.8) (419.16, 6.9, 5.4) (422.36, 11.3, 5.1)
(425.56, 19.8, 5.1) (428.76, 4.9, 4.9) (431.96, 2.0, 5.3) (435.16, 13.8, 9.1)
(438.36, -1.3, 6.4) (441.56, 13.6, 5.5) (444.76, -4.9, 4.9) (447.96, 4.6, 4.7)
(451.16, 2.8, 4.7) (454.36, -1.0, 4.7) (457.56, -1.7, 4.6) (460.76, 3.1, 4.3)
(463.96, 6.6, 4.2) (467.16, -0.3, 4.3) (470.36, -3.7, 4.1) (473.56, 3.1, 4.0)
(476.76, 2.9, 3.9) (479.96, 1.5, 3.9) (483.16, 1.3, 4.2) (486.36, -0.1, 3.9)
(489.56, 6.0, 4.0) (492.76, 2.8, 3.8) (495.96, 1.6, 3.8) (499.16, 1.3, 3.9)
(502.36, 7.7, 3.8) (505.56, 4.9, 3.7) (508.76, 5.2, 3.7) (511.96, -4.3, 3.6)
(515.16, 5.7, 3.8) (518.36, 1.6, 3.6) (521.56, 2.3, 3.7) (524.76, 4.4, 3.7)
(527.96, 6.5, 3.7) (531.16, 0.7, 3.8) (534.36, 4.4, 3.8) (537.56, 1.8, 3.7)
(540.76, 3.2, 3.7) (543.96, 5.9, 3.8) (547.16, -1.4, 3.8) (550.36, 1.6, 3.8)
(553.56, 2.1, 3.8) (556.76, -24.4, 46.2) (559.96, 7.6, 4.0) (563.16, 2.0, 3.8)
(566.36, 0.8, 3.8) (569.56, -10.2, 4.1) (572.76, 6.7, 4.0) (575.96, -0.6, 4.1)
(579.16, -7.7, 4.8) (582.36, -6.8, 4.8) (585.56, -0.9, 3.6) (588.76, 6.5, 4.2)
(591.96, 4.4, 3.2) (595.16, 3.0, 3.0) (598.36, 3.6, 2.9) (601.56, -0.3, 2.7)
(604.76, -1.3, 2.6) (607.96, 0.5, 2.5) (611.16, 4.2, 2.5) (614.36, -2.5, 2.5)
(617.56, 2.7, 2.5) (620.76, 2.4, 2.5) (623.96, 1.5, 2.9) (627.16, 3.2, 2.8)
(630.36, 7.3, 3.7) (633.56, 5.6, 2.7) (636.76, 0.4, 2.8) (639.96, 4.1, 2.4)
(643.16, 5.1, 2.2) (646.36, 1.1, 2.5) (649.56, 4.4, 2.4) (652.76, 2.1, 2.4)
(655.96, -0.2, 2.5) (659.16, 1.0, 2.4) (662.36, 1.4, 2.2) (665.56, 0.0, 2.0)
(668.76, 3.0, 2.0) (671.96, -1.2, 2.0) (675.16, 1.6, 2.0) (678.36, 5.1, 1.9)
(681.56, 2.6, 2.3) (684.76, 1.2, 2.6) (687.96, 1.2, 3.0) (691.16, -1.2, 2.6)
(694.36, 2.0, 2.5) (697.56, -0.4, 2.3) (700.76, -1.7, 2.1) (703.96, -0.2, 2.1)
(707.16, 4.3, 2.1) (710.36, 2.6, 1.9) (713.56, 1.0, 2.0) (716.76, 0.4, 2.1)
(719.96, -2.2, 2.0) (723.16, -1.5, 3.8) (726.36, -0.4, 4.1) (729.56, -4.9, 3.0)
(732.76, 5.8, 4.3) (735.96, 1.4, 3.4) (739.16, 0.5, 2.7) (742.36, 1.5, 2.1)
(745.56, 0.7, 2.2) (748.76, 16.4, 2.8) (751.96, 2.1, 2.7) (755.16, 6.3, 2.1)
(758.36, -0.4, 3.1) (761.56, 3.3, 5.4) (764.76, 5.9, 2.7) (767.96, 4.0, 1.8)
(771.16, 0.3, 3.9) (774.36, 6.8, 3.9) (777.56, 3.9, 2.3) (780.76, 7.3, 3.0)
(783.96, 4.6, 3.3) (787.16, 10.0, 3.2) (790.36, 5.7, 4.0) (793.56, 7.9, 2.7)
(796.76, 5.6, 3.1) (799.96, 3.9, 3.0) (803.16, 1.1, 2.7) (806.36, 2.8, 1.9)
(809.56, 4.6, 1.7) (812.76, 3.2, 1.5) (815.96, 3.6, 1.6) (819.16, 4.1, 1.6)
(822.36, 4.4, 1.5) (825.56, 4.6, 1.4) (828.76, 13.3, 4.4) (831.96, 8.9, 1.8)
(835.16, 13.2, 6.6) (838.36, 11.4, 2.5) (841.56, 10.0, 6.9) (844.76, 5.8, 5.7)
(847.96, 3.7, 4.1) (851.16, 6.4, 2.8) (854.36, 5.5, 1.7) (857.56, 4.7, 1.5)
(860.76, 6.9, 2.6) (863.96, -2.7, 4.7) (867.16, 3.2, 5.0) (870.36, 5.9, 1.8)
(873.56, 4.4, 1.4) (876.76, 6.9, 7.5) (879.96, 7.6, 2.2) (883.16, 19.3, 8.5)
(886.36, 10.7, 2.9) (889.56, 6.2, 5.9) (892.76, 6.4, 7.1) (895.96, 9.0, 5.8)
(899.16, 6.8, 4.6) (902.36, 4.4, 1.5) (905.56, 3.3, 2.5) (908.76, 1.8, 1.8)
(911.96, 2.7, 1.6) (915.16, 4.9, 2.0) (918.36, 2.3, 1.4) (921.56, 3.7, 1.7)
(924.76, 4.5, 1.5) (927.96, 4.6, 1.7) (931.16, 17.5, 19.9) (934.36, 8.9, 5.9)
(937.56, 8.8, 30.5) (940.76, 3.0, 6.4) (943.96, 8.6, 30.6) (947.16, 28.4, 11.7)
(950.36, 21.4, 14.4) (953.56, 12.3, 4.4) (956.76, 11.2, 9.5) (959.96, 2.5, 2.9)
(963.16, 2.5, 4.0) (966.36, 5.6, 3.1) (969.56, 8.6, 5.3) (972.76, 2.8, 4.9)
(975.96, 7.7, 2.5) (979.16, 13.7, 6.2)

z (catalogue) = 1.01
